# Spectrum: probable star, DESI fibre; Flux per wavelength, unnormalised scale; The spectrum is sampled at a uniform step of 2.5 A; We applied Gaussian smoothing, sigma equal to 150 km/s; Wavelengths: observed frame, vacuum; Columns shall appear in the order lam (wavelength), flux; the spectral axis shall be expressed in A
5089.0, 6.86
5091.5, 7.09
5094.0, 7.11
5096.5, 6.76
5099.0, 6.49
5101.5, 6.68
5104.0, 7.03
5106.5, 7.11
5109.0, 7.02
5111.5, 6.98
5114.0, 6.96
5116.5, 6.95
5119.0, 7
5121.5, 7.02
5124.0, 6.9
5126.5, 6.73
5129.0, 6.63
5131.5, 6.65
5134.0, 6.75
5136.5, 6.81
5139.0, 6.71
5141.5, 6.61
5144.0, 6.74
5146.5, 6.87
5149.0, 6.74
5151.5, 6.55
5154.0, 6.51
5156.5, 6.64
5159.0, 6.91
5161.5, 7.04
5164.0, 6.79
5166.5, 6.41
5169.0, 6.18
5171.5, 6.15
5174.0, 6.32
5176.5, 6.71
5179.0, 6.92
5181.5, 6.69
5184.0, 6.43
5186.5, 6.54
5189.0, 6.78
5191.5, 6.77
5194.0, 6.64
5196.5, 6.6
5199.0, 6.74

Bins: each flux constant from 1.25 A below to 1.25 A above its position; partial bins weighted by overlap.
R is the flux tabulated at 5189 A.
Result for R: 6.78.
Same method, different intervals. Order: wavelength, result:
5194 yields 6.64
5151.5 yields 6.55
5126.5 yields 6.73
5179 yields 6.92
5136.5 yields 6.81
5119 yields 7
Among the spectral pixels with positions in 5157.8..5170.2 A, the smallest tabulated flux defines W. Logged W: 6.18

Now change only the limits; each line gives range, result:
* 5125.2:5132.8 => 6.63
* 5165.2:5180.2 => 6.15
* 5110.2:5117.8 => 6.95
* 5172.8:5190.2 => 6.32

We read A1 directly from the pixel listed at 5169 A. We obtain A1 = 6.18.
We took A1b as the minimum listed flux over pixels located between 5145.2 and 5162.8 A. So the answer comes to 6.51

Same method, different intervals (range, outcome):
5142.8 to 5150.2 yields 6.74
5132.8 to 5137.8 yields 6.75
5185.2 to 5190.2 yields 6.54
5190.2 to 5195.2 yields 6.64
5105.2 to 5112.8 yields 6.98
